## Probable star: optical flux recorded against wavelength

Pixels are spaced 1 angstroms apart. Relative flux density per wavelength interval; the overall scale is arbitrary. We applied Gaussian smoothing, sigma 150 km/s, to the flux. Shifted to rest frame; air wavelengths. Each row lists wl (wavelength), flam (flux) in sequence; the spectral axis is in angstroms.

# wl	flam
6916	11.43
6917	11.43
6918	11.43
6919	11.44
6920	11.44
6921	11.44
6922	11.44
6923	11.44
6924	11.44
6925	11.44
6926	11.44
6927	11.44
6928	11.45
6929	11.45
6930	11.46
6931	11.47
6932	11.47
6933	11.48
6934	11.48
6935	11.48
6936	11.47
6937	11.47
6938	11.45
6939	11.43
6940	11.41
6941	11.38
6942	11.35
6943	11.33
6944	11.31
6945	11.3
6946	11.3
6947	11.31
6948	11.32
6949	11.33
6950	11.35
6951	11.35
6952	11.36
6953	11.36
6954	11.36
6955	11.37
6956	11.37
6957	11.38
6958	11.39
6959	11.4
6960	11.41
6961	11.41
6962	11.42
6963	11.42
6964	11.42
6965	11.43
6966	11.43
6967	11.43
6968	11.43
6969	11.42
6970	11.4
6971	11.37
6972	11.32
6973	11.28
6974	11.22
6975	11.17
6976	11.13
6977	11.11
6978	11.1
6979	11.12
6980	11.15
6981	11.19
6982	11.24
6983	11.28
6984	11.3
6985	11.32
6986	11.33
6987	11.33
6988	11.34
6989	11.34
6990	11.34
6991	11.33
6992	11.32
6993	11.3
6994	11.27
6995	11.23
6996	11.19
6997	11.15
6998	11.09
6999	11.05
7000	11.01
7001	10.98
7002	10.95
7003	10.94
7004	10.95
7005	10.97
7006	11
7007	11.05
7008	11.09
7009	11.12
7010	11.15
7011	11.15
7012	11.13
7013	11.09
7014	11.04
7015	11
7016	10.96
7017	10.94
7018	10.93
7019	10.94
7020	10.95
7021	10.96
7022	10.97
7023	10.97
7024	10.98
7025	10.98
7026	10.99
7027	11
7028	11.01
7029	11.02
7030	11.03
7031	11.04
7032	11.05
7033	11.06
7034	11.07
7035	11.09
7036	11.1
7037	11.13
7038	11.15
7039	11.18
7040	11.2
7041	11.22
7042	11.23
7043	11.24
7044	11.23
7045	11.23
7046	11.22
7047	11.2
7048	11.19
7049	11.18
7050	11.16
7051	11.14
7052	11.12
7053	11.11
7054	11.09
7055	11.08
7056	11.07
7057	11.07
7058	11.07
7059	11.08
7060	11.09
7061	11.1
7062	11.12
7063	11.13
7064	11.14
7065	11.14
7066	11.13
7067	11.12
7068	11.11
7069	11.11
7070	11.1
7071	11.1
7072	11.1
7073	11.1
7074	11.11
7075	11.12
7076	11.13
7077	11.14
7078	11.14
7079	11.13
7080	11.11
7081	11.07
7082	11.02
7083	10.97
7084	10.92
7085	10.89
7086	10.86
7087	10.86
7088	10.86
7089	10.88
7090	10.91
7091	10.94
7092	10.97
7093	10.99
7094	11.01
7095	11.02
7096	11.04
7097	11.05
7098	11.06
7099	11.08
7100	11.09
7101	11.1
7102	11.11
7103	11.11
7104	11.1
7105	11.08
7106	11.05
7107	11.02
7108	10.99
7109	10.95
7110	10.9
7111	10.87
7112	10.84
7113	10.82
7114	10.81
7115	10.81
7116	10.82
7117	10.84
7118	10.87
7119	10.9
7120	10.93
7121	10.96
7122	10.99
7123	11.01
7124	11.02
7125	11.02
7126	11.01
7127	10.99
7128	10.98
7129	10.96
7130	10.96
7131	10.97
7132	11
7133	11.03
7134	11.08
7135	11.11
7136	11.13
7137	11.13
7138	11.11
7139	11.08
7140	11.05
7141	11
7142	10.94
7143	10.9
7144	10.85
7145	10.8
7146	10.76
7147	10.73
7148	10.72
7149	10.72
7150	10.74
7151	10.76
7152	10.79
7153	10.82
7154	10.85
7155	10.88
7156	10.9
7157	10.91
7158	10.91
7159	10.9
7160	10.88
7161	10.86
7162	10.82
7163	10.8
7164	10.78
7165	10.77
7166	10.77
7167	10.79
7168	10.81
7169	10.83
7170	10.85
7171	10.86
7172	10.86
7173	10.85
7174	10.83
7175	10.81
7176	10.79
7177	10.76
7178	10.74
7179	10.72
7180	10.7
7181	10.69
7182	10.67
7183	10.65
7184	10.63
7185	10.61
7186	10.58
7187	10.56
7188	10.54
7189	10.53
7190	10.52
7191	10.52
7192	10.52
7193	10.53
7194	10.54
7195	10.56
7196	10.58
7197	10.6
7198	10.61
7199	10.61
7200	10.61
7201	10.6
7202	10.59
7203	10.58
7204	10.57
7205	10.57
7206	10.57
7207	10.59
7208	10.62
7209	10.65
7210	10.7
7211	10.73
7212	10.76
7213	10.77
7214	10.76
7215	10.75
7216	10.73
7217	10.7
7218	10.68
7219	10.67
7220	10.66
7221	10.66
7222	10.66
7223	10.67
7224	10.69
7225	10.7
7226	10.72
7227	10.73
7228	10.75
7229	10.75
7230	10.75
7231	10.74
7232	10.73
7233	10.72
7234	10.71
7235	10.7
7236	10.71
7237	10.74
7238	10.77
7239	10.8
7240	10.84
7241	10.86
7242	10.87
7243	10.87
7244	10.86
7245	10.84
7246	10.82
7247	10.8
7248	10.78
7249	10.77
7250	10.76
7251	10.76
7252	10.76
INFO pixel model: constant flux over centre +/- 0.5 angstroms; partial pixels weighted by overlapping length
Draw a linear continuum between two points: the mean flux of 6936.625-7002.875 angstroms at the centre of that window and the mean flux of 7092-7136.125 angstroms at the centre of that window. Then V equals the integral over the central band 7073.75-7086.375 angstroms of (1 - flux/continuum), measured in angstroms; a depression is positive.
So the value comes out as 0.0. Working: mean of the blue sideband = 11.3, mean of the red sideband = 11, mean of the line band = 11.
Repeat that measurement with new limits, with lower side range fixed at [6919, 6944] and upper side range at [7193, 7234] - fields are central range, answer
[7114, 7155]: -0.2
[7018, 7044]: 0.2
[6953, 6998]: 0.0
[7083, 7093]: 0.1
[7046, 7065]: 0.0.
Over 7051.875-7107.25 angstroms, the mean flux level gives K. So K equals 11.1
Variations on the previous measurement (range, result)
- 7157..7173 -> 10.8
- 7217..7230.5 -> 10.7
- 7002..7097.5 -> 11.1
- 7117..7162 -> 10.9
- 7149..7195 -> 10.7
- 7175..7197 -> 10.6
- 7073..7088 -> 11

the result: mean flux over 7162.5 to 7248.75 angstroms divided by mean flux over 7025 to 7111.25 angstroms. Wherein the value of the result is 0.97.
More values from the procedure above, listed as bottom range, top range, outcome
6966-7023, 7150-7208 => 0.96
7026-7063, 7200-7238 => 0.96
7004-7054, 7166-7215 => 0.96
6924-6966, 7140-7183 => 0.95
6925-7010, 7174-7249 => 0.95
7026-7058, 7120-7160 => 0.98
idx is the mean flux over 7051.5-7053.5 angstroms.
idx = 11.1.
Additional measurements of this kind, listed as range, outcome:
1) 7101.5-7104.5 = 11.1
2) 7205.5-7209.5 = 10.6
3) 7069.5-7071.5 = 11.1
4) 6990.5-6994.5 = 11.3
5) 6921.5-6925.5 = 11.4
